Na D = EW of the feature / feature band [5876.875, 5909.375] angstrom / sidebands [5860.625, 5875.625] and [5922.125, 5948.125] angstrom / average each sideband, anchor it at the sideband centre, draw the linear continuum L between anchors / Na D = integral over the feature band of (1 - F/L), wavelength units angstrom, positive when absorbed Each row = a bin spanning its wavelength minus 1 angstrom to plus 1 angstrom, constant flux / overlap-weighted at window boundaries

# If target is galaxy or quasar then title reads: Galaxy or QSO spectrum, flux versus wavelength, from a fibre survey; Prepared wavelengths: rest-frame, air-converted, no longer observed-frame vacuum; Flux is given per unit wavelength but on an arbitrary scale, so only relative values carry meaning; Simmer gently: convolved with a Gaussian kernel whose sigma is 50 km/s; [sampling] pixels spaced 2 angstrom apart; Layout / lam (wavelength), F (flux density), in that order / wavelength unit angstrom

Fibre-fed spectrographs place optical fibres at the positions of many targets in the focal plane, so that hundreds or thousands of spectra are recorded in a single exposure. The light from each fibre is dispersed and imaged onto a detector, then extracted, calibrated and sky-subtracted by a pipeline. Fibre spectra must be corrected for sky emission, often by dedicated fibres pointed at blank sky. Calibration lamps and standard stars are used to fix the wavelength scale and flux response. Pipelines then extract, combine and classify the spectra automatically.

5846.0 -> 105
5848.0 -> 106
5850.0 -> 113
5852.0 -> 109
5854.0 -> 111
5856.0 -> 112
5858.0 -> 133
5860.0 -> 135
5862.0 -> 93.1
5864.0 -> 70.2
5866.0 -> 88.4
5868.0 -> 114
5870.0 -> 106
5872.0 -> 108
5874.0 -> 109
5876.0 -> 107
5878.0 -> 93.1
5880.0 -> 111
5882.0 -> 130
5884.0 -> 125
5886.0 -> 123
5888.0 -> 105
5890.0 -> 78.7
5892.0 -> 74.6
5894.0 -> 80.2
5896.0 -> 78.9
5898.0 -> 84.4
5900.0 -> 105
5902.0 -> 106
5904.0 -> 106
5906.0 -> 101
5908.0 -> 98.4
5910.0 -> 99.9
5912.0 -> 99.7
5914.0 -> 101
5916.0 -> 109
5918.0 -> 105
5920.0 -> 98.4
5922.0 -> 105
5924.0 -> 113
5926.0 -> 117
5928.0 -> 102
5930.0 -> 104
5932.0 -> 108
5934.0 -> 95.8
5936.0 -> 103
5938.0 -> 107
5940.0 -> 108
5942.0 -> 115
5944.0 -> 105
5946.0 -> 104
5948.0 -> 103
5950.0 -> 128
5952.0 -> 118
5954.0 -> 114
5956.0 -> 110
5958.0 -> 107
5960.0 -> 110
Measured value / 0.7 angstrom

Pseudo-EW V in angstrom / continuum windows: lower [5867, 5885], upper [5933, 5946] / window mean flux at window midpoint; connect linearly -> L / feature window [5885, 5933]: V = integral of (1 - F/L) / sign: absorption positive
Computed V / 3.6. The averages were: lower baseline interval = 111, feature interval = 100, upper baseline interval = 106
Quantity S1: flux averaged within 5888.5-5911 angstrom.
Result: 92.4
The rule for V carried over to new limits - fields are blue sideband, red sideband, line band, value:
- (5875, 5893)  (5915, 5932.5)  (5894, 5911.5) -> 1.56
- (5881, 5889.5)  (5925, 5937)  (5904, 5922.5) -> 1.35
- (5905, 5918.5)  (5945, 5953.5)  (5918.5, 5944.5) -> 0.39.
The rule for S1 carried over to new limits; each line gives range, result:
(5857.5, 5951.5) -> 104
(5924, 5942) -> 107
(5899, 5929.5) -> 104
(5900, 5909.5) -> 103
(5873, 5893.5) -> 105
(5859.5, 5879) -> 102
